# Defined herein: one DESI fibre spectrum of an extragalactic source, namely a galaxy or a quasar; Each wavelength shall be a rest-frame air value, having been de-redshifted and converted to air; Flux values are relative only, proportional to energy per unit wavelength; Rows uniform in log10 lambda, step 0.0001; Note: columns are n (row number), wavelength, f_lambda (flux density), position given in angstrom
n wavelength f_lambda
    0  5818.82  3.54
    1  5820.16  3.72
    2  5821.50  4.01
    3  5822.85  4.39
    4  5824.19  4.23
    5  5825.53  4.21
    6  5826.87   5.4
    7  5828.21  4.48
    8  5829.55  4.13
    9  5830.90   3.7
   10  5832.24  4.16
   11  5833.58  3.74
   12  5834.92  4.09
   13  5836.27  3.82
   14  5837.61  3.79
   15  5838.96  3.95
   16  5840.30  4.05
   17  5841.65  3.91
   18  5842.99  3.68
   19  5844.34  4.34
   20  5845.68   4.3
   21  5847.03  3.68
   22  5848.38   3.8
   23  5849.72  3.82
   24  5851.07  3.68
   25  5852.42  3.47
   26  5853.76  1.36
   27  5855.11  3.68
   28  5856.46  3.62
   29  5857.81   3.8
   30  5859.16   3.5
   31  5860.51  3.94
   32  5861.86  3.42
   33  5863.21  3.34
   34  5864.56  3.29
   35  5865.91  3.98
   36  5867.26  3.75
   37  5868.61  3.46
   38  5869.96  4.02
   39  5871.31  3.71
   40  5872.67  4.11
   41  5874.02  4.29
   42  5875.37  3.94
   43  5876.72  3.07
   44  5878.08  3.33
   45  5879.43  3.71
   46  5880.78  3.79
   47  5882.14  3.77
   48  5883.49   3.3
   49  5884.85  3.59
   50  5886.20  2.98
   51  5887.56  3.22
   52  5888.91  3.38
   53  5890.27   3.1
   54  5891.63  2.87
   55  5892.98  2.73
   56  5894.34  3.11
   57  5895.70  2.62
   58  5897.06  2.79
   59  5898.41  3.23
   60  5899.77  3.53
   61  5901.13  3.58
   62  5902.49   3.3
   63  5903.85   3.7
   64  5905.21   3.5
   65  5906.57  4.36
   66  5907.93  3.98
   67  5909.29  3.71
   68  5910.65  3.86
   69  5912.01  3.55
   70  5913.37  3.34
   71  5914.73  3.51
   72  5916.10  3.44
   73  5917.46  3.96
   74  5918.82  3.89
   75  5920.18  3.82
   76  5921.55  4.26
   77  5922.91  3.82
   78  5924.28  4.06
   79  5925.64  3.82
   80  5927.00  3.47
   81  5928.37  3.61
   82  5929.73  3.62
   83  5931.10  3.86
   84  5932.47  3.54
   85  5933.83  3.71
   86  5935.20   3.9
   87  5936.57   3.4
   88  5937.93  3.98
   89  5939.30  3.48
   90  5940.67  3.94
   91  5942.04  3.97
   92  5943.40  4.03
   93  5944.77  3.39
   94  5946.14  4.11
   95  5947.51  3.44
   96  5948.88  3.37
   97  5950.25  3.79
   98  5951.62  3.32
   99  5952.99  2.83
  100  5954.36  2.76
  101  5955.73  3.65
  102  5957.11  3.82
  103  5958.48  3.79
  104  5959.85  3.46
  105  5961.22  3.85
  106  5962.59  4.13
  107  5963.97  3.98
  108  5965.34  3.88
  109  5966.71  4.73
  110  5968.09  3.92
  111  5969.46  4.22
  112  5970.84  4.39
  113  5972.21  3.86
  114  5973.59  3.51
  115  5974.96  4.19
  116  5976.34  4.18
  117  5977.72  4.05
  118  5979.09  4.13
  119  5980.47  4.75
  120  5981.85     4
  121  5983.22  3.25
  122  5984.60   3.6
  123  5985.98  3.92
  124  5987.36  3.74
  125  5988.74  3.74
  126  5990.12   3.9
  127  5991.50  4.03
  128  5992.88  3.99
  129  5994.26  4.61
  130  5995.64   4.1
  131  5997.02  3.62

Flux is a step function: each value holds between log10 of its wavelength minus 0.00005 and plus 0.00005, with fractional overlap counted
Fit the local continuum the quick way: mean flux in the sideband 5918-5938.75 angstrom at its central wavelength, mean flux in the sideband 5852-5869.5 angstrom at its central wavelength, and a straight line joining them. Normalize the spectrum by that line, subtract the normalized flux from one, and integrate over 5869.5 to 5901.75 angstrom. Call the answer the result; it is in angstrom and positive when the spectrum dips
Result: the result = 1.4 angstrom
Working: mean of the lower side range 3.44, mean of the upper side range 3.78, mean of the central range 3.4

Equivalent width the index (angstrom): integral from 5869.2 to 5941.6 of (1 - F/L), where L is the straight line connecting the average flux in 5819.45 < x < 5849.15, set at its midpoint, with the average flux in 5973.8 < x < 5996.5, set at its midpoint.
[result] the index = 8.0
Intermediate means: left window 4.07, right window 4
